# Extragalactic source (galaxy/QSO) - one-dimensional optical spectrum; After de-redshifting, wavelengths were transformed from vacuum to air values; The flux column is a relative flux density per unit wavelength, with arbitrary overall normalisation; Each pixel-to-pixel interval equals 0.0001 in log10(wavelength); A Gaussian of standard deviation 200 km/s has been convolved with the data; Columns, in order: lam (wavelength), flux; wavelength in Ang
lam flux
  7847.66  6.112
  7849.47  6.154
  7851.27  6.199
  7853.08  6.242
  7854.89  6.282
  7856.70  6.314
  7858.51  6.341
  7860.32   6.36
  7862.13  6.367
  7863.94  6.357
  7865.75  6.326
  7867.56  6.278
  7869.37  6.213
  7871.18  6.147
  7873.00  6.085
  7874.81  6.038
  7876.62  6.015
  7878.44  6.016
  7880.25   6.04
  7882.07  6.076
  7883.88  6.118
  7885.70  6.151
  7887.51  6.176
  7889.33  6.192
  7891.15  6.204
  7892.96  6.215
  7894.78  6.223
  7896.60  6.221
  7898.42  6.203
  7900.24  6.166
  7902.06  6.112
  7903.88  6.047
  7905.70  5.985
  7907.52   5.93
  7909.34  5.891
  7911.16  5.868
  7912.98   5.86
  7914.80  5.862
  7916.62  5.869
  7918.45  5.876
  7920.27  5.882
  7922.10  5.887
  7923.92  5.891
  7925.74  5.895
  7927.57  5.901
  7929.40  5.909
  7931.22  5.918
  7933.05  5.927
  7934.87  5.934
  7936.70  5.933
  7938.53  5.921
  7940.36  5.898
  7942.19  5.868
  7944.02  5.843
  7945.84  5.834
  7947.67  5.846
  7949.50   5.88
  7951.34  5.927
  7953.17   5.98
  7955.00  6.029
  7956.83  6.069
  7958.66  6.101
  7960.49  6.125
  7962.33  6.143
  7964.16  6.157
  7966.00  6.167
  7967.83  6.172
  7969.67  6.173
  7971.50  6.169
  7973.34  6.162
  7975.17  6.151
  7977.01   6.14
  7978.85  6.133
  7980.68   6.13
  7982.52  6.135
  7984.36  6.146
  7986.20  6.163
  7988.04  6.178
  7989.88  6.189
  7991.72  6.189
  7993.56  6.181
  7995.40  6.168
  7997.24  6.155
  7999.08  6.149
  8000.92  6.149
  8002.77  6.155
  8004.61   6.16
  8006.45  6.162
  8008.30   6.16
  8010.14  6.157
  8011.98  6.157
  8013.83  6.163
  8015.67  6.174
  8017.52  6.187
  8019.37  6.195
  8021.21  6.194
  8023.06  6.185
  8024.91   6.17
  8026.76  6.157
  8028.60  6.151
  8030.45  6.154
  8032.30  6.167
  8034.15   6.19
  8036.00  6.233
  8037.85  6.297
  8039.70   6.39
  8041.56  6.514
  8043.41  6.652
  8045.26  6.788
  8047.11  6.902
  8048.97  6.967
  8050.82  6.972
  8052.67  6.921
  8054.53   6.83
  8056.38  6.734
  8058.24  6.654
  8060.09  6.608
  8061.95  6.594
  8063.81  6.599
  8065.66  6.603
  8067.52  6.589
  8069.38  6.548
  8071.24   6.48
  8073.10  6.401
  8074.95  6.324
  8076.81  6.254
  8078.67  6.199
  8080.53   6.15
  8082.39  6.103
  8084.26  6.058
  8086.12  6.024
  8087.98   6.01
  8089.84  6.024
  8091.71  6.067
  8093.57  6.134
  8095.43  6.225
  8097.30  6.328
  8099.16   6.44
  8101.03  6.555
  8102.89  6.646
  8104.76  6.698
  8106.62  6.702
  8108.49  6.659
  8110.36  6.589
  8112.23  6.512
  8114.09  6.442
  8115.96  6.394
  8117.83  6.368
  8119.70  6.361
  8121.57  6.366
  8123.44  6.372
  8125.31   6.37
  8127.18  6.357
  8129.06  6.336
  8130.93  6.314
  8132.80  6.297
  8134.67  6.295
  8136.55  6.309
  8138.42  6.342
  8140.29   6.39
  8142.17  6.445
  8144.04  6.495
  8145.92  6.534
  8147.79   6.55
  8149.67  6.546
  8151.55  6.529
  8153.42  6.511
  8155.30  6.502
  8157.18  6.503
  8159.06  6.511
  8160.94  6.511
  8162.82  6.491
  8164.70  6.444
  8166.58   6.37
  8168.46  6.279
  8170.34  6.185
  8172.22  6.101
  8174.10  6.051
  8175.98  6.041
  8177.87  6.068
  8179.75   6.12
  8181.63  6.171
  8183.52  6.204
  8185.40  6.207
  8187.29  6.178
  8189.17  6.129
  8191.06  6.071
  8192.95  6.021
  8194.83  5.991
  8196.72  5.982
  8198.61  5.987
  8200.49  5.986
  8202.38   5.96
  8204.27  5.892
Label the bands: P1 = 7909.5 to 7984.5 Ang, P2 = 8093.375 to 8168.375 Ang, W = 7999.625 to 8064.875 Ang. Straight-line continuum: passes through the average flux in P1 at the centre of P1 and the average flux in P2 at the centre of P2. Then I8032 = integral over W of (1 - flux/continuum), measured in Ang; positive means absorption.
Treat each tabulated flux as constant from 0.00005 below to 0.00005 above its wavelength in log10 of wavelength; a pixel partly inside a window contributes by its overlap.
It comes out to -2.0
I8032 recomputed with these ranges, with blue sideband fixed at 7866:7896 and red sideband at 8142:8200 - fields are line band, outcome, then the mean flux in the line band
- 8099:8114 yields -0.85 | 6.6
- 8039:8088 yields -2.33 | 6.52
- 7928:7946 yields 0.78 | 5.9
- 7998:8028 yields 0.18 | 6.17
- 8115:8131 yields -0.27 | 6.36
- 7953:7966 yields 0.17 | 6.1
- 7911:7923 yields 0.56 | 5.87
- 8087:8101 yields 0.09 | 6.2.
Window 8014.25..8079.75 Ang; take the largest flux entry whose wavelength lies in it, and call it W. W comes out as 6.972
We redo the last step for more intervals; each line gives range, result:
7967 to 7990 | 6.189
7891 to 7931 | 6.223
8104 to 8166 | 6.702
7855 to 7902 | 6.367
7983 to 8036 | 6.233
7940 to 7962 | 6.125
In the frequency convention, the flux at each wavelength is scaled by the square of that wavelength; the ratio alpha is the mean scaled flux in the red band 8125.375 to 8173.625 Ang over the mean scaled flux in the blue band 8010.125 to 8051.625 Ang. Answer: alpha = 1.04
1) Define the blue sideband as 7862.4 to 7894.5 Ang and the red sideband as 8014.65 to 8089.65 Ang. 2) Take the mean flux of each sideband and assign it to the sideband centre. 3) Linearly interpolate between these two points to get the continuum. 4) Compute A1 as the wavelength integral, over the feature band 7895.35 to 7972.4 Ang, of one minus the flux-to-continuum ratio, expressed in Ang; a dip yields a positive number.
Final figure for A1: 3.2 Ang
